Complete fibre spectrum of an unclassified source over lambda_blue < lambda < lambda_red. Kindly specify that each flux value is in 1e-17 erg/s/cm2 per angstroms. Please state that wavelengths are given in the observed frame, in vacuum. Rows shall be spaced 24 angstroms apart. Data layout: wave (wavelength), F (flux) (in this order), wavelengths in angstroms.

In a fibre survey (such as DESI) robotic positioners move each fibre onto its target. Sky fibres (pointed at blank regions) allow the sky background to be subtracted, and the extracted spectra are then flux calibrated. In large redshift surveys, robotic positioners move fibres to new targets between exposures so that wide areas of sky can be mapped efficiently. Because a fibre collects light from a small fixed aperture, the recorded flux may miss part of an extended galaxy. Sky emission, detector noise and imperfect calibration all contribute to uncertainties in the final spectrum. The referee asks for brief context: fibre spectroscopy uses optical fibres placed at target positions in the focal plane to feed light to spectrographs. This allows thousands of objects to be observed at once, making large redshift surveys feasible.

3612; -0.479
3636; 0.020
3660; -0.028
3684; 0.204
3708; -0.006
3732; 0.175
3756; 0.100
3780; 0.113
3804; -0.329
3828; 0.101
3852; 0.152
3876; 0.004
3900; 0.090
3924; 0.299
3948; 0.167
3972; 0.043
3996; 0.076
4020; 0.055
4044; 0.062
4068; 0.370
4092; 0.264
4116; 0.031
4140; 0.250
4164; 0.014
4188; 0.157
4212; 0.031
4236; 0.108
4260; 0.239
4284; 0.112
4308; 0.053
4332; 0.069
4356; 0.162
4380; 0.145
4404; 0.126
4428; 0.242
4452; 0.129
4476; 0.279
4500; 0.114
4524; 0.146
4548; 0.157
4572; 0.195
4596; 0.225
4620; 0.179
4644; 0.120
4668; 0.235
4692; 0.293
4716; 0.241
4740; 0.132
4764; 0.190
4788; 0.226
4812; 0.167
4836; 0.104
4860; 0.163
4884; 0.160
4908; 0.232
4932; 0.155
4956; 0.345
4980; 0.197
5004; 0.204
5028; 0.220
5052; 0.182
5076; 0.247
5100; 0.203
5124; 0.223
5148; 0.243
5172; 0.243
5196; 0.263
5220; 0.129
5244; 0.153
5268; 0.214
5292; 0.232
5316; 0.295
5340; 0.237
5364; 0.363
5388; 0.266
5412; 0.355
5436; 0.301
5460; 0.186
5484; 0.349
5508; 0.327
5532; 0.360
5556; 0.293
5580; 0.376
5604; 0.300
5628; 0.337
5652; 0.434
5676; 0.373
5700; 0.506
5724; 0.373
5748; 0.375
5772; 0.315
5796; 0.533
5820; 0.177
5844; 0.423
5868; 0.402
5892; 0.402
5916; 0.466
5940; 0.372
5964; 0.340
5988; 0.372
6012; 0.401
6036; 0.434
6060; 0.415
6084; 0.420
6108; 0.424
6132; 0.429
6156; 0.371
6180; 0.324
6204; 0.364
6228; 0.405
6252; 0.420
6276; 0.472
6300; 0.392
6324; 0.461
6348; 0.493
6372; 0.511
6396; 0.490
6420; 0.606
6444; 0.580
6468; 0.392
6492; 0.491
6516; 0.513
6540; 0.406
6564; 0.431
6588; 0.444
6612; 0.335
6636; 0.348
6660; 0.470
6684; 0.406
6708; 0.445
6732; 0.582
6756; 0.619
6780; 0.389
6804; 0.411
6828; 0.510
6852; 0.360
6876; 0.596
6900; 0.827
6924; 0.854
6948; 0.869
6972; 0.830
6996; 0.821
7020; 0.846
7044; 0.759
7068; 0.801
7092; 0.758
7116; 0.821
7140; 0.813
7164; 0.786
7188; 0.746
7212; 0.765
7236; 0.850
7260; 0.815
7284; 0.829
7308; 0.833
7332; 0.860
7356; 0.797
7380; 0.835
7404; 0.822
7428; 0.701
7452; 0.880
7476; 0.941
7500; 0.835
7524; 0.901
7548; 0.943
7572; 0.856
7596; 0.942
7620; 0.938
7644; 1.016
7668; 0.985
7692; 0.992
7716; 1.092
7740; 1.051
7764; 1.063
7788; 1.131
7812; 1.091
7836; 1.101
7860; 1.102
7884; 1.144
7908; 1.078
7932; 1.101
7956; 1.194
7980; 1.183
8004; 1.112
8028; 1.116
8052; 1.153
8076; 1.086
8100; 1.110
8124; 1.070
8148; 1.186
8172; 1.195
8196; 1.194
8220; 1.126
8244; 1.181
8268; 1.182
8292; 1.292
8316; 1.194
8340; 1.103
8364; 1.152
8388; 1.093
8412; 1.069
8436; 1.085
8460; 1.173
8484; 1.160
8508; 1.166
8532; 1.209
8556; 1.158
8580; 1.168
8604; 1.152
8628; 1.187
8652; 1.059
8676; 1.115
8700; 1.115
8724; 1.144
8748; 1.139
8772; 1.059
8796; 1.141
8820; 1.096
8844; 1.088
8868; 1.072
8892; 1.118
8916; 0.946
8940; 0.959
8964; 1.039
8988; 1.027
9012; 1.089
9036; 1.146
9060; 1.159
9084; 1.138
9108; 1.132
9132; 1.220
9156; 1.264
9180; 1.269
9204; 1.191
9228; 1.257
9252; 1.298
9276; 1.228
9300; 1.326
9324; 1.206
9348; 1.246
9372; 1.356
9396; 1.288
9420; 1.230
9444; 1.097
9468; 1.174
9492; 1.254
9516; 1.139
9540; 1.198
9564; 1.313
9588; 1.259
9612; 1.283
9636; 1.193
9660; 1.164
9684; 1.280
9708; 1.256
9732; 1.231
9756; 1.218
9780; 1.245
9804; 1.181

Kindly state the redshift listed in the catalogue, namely 0.726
